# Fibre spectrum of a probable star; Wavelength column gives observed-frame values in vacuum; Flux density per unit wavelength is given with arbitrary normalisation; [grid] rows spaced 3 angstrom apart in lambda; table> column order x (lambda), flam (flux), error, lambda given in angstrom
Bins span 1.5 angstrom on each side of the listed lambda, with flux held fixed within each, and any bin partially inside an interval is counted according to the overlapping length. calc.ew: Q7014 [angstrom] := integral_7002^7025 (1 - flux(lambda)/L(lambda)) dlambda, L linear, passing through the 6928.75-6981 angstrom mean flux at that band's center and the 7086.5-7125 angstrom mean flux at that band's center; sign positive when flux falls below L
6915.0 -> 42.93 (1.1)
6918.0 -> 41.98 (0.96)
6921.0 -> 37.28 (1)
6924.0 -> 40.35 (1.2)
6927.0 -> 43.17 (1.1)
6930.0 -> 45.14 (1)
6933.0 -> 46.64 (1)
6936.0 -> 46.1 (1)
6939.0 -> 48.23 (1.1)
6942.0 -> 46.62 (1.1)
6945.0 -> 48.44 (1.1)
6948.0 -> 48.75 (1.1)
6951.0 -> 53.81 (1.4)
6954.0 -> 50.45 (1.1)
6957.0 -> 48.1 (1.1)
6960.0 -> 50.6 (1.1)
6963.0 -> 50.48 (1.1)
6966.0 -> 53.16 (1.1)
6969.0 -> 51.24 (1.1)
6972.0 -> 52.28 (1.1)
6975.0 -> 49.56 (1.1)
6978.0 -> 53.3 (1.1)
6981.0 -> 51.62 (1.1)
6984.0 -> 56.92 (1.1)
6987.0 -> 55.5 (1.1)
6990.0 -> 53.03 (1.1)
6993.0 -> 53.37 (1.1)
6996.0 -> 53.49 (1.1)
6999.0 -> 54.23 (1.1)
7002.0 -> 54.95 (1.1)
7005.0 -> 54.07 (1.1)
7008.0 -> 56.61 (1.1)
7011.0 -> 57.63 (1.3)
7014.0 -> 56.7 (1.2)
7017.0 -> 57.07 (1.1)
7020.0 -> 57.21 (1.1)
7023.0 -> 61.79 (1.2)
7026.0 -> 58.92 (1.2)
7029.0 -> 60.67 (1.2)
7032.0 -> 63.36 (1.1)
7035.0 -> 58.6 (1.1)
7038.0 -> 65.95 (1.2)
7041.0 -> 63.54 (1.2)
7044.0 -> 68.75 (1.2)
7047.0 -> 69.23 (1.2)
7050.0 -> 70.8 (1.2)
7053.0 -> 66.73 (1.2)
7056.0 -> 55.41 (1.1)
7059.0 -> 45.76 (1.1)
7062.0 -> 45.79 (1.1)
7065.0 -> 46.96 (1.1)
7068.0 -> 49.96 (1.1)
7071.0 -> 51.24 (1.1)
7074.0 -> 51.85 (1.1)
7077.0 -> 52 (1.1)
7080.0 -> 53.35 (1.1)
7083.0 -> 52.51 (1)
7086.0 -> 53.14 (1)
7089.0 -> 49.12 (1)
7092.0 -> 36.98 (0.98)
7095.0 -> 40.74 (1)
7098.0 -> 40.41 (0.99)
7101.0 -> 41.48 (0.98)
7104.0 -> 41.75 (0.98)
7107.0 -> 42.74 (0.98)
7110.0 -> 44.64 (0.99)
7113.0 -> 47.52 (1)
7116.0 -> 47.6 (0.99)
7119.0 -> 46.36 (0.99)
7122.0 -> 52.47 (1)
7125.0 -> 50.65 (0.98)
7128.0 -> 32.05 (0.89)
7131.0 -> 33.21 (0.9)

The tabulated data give -4.5 angstrom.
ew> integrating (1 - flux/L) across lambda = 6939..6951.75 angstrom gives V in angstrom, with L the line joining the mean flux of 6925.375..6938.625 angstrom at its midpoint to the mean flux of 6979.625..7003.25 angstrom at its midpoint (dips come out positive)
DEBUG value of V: -0.4 angstrom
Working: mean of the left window 45.5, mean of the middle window 49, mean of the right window 54.1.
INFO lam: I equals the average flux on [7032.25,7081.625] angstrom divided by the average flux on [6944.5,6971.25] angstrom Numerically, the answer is 1.1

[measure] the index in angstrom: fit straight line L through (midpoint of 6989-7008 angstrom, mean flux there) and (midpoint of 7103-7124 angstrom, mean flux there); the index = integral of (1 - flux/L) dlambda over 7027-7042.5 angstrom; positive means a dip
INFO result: -3.2 angstrom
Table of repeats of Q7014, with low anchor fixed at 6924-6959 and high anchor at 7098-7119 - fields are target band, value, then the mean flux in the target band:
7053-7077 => -3.1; 50.8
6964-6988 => -3.1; 52.8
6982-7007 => -4.3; 54.4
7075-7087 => -2.1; 52.7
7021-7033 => -4.0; 60.9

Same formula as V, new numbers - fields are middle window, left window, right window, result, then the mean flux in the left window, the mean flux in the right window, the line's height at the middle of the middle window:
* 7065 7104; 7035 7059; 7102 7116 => 3.6 angstrom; 64.1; 44.4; 52.2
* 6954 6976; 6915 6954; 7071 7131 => -2.4 angstrom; 45.6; 46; 45.7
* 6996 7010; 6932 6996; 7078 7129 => -1.5 angstrom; 51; 45.7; 49.5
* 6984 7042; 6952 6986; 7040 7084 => -4.1 angstrom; 51.7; 56.2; 53.8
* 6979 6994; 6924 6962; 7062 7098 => -1.9 angstrom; 47.7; 48.4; 47.9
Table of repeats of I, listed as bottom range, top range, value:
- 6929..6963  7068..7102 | 0.98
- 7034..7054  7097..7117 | 0.66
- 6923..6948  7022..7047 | 1.38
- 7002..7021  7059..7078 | 0.87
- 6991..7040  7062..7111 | 0.81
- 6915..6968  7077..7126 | 0.99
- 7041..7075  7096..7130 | 0.77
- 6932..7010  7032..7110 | 1.02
